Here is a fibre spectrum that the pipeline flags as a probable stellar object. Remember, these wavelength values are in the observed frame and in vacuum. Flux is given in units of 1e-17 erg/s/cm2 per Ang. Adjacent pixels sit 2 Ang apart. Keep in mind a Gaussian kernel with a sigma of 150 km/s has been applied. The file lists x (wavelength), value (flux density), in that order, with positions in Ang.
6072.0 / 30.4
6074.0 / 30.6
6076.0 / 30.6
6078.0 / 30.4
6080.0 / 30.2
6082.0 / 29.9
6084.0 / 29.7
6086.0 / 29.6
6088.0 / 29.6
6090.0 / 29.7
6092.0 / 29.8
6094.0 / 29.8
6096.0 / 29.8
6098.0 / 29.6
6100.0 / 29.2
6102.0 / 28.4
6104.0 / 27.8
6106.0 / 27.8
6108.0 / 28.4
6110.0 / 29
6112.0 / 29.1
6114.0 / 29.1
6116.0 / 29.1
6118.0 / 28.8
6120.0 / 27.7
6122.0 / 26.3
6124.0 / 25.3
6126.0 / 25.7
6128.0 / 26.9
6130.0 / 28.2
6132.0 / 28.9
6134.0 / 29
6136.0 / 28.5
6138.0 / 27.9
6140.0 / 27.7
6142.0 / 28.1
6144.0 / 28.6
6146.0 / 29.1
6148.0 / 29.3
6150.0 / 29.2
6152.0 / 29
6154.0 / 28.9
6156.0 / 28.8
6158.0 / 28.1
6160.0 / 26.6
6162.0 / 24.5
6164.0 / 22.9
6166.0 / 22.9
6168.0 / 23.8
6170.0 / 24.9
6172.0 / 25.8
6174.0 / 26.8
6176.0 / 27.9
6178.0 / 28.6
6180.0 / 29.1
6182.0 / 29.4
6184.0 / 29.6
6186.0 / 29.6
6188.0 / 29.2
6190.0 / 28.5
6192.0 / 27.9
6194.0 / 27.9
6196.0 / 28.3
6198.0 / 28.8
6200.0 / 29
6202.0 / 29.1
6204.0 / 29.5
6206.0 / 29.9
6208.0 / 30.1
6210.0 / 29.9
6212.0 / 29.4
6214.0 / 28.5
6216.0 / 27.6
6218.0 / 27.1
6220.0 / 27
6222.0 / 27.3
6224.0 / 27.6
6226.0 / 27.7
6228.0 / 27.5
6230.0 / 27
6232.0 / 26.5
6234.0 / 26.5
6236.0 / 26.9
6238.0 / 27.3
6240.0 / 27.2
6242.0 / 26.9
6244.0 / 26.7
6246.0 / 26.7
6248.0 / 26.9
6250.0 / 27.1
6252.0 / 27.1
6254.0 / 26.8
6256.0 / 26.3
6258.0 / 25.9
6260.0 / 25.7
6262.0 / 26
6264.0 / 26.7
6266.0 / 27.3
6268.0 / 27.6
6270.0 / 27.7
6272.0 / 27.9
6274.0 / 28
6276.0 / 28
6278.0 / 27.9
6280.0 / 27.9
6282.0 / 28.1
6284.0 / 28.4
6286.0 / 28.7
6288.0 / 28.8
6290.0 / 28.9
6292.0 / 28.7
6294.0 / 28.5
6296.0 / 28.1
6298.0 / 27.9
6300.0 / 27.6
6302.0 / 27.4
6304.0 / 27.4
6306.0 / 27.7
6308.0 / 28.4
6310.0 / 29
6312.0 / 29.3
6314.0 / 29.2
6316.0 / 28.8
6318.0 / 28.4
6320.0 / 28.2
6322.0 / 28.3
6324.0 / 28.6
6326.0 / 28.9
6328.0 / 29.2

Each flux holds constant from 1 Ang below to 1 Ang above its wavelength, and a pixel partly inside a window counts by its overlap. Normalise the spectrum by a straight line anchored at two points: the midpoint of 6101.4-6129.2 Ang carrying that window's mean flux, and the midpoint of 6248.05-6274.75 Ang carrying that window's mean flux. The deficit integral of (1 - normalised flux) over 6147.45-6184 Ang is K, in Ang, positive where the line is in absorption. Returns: 0.6 Ang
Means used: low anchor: 27.8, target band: 27.1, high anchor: 26.9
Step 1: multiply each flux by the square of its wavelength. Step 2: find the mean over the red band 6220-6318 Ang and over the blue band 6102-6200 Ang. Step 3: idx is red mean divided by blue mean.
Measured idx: 1.0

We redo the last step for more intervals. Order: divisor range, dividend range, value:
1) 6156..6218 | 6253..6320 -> 1.03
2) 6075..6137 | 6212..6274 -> 0.98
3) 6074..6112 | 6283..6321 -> 1.03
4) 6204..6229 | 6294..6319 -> 1.03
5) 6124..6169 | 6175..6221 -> 1.07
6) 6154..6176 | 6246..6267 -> 1.06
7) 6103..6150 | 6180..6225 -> 1.05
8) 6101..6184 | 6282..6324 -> 1.08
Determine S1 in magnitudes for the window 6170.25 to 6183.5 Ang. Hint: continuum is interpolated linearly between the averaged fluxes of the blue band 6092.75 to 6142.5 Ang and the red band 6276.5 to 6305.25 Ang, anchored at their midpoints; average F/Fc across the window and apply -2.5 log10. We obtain 0.02 mag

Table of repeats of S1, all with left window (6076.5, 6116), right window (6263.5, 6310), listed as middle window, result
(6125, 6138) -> 0.05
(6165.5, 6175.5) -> 0.15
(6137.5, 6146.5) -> 0.03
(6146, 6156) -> 0.00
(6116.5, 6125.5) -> 0.08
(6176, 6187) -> -0.01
